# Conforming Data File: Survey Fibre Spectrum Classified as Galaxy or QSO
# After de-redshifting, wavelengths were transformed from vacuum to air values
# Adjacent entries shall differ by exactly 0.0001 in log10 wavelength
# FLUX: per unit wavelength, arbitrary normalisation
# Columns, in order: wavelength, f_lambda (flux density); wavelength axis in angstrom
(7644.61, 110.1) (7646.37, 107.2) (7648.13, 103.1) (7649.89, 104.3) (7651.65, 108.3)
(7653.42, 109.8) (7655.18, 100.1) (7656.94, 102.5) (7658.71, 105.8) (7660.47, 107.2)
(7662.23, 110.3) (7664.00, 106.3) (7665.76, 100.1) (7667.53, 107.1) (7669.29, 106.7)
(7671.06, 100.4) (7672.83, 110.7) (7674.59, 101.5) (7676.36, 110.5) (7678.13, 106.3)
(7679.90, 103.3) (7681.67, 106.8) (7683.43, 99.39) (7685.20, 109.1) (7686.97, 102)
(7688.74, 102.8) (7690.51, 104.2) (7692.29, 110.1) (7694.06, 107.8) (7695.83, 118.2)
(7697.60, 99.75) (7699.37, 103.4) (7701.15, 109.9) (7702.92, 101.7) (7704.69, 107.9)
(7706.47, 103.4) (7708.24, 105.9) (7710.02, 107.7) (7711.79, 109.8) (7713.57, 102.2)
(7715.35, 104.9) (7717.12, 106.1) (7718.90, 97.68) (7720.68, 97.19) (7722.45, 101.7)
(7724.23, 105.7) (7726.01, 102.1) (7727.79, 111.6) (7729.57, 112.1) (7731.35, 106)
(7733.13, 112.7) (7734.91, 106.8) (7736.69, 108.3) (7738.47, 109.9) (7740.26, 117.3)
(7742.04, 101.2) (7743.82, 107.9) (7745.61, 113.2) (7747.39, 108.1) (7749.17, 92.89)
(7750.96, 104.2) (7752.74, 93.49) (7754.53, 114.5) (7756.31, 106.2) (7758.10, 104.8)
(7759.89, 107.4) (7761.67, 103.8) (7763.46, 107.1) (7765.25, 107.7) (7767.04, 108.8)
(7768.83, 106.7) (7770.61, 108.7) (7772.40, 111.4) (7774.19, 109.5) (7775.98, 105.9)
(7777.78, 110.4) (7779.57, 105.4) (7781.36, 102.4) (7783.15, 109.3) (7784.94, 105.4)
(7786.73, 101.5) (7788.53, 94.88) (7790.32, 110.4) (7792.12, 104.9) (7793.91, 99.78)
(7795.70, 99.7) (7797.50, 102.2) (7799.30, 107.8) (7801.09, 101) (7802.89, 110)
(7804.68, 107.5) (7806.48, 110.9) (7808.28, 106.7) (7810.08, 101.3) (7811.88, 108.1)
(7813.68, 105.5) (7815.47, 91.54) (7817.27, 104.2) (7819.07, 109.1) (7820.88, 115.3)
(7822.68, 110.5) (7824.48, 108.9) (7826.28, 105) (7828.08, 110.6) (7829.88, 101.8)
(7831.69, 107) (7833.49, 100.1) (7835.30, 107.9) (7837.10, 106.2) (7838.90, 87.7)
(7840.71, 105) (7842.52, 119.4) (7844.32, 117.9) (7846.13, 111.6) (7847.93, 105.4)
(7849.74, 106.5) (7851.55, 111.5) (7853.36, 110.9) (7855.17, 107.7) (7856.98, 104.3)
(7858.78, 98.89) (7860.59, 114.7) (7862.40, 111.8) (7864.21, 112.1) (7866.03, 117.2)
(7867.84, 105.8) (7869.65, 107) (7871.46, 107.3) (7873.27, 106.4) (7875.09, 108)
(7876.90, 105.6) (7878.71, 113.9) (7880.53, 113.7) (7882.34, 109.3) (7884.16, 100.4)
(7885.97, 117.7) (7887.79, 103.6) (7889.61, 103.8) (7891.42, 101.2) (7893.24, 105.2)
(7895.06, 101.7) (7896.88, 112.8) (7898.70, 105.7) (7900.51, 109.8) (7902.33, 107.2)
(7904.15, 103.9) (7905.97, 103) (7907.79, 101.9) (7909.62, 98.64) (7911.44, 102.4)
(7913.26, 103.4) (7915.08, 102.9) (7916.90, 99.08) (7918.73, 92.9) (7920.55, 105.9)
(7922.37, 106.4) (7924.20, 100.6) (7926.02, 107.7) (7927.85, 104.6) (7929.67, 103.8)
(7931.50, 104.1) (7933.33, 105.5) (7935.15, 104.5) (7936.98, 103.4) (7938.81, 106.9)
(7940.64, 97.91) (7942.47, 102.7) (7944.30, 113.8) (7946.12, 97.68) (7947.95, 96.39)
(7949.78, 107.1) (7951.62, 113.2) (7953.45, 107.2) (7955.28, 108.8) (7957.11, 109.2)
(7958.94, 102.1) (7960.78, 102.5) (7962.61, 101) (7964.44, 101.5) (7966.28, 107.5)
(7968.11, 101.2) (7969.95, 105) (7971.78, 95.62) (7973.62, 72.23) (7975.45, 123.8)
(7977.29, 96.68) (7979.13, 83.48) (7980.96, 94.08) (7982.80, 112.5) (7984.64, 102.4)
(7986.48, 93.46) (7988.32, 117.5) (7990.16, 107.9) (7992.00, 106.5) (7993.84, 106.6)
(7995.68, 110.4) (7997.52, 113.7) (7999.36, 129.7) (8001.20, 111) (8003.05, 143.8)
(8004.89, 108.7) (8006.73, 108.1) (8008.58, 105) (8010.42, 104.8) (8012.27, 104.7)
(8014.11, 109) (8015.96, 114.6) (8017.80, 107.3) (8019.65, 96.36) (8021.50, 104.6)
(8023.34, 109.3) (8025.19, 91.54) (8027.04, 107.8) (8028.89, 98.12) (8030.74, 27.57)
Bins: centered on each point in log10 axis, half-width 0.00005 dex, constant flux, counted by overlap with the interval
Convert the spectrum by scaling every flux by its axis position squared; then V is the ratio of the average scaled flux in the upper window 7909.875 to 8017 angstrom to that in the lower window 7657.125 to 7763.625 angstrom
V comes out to 1.1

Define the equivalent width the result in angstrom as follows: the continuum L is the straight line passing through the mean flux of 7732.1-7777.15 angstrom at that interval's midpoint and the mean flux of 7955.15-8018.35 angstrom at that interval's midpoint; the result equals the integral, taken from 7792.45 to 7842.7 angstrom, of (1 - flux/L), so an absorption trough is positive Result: 0.8 angstrom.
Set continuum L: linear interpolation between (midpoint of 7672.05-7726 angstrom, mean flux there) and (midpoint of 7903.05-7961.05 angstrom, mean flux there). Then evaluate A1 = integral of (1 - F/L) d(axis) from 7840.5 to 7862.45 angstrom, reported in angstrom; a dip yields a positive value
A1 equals -1.1 angstrom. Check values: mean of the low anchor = 105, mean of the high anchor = 104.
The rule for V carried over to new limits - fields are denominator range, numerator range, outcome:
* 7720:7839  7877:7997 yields 1.02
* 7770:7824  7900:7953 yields 1.01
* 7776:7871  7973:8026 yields 1.05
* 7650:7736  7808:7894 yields 1.06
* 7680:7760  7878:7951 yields 1.04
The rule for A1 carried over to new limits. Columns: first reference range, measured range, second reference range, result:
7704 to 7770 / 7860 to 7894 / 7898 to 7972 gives -1.3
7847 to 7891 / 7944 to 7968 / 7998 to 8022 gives 1.2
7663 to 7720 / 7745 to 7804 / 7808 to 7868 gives 0.6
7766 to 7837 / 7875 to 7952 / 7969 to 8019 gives 1.2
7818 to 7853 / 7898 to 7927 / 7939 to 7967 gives 0.7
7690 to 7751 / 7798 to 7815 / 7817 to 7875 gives 0.2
